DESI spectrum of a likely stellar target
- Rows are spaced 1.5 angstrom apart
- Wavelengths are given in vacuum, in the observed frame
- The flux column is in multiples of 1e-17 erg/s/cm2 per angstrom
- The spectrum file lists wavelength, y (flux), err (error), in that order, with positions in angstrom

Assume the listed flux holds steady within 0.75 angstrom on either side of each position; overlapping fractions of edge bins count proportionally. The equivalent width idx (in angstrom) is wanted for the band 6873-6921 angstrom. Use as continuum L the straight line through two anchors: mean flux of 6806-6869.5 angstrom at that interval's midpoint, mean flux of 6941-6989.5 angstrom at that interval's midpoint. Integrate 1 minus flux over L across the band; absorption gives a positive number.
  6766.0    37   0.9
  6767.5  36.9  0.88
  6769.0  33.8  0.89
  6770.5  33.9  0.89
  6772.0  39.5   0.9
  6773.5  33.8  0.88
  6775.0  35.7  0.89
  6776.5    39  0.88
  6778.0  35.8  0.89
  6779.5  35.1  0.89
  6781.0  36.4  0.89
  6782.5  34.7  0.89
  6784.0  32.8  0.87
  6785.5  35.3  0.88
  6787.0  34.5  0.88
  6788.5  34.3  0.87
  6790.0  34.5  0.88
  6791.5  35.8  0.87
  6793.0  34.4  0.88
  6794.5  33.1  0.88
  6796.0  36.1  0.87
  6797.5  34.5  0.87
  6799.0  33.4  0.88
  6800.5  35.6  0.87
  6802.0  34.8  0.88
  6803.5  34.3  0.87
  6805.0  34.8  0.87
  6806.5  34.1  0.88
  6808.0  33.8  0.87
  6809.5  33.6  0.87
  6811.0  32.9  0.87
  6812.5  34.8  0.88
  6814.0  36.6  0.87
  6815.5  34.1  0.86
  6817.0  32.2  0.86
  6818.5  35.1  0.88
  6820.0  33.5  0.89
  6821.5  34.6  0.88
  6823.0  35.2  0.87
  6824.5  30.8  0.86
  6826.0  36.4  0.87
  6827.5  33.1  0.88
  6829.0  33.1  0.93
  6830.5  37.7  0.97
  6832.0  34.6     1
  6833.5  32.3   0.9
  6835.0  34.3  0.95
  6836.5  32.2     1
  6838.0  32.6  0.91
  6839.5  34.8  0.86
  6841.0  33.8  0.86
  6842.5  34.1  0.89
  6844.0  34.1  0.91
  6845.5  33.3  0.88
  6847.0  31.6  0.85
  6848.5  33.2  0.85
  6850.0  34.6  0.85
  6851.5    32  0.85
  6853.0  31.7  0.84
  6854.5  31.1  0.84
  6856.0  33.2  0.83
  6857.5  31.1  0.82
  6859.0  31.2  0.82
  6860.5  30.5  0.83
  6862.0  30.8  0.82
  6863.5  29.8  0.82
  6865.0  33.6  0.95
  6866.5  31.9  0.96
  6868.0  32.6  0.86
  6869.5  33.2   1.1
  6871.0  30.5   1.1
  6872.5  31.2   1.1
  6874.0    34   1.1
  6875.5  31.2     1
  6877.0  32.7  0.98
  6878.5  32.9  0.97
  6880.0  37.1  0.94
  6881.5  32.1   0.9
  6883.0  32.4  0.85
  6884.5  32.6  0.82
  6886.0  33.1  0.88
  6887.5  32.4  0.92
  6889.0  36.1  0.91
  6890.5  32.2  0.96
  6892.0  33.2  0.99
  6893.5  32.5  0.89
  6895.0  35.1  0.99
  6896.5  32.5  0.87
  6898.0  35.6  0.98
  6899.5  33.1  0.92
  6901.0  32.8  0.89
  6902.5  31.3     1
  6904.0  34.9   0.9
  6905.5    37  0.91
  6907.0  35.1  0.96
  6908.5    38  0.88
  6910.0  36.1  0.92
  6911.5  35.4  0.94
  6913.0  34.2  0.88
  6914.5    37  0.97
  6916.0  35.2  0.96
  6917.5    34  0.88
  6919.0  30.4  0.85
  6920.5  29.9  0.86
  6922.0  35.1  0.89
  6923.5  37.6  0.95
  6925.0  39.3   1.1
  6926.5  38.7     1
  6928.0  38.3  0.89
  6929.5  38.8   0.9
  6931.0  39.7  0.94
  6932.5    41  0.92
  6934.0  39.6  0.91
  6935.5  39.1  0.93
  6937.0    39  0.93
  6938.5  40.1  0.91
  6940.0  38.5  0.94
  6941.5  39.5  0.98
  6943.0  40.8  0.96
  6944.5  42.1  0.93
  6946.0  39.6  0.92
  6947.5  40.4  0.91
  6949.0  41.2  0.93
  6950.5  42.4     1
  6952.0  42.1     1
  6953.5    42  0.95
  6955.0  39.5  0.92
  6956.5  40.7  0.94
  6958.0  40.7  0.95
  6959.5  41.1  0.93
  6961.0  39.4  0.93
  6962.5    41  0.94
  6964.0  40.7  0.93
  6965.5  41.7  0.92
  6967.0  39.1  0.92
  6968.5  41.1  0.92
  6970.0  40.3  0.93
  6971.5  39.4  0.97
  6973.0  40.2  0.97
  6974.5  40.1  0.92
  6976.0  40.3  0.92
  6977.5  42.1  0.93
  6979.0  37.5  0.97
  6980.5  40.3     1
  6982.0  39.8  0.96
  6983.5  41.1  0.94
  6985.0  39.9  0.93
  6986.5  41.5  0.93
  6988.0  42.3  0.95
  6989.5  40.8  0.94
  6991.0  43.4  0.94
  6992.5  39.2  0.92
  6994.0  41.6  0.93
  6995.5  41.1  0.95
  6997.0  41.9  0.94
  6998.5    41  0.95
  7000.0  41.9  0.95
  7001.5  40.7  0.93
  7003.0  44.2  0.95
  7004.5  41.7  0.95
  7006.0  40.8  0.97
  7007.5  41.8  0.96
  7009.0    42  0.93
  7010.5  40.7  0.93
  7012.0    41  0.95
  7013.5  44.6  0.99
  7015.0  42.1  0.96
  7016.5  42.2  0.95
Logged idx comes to 3.7 angstrom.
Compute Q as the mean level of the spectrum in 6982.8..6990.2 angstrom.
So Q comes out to 41.1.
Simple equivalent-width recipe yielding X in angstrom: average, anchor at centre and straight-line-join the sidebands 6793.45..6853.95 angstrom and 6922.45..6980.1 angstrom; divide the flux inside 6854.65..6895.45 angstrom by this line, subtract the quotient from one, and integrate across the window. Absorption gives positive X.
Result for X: 4.4 angstrom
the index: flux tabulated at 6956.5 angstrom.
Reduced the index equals 40.7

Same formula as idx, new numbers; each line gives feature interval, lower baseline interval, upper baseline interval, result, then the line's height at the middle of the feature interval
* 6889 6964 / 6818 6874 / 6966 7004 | 0.3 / 37.5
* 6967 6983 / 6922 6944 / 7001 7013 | 0.2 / 40.6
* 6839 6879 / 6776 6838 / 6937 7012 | 4.4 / 36.4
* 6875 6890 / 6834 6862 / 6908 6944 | 0.6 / 34.7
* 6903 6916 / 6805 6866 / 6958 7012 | 0.4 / 37.1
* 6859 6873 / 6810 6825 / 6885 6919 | 1.1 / 34.2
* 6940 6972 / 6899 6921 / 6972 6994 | -2.0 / 38.3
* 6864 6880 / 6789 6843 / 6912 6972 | 1.7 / 36.3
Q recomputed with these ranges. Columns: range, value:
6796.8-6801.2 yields 34.5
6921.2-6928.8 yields 37.8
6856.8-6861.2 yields 30.9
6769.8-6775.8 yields 35.8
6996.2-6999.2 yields 41.5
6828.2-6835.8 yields 34.4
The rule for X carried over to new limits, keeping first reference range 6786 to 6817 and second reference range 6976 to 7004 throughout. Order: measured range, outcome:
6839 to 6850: 0.72 angstrom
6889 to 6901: 1.33 angstrom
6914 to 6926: 1.18 angstrom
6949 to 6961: -0.37 angstrom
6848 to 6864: 2.03 angstrom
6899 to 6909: 0.93 angstrom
